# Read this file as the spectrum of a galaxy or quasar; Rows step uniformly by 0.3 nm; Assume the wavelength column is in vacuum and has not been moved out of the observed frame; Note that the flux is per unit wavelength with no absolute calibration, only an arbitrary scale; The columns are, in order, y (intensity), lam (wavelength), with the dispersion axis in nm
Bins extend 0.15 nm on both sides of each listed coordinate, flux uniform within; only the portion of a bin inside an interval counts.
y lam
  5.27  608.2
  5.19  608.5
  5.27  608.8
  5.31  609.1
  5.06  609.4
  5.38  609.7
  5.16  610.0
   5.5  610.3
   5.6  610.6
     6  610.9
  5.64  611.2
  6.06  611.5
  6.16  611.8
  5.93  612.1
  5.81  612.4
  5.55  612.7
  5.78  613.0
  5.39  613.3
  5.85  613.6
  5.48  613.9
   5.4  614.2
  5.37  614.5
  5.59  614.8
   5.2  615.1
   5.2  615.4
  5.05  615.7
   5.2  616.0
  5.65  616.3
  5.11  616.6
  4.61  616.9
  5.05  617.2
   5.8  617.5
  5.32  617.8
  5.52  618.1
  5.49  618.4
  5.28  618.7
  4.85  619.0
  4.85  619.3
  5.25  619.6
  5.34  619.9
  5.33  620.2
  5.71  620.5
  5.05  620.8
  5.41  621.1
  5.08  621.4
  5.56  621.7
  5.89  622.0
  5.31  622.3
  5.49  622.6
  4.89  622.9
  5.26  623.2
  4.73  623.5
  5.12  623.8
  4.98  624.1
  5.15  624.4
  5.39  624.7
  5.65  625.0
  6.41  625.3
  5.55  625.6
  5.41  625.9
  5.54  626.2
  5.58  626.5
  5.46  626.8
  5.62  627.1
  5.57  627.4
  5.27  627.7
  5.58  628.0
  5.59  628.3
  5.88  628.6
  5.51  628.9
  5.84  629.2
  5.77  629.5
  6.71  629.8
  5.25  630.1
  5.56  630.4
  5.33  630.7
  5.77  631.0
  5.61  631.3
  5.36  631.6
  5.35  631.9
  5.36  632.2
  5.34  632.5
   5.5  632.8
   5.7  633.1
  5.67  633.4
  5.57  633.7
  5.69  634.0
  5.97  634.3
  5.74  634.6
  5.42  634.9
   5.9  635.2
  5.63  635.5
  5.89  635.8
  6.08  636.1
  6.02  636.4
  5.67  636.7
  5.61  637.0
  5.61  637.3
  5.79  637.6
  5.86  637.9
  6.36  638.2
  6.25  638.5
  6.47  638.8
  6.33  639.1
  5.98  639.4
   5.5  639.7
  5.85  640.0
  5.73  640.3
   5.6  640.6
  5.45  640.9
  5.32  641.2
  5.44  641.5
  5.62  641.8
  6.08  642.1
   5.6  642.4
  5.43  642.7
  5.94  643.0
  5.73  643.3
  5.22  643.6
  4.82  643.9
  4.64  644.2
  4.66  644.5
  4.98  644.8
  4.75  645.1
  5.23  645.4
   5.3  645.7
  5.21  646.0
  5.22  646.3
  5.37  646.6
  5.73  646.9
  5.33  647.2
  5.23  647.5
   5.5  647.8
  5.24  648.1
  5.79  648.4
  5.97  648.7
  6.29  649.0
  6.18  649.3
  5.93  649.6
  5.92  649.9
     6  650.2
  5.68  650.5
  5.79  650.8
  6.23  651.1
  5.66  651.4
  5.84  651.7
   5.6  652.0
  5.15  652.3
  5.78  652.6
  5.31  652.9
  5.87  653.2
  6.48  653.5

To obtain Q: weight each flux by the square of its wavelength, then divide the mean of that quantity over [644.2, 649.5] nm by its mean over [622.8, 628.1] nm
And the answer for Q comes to 1.07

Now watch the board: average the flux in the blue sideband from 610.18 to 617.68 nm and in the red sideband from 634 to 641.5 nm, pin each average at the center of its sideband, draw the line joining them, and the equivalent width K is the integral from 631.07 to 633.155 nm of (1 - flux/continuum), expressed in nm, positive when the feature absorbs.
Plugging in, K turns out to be 0.11 nm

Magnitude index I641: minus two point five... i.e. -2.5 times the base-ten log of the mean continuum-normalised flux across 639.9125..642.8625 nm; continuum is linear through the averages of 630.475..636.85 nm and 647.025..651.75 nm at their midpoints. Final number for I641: 0.020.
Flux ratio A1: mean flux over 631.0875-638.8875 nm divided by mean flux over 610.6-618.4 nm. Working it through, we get 1.04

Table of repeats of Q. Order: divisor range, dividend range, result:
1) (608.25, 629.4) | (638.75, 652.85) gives 1.12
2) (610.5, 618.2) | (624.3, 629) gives 1.05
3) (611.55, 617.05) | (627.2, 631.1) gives 1.09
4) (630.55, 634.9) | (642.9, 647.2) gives 0.97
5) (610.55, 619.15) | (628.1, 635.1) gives 1.08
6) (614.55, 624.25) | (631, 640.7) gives 1.16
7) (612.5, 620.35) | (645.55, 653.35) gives 1.18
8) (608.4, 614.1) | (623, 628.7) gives 1.02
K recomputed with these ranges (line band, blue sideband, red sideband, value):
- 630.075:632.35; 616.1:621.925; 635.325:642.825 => 0.06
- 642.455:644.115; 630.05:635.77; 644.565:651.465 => 0.05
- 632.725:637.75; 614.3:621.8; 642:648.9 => -0.39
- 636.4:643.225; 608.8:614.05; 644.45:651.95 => -0.26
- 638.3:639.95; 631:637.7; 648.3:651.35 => -0.10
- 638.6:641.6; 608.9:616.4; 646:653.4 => -0.07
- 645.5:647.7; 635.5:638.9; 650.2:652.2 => 0.19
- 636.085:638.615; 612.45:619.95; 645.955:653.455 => -0.16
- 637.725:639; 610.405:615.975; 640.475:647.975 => -0.20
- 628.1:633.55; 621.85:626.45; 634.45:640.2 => 0.02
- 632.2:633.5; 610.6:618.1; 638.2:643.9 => 0.03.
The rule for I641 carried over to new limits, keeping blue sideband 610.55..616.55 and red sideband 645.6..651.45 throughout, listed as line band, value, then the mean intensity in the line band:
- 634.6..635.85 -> -0.01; 5.7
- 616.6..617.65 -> 0.09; 5.15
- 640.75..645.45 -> 0.07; 5.31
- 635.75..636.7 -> -0.06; 5.96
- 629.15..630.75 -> -0.03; 5.76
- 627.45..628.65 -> 0.01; 5.55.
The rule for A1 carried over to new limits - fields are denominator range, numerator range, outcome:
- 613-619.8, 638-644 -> 1.08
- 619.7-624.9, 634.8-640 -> 1.12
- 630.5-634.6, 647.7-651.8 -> 1.05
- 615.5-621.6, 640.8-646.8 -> 1.01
